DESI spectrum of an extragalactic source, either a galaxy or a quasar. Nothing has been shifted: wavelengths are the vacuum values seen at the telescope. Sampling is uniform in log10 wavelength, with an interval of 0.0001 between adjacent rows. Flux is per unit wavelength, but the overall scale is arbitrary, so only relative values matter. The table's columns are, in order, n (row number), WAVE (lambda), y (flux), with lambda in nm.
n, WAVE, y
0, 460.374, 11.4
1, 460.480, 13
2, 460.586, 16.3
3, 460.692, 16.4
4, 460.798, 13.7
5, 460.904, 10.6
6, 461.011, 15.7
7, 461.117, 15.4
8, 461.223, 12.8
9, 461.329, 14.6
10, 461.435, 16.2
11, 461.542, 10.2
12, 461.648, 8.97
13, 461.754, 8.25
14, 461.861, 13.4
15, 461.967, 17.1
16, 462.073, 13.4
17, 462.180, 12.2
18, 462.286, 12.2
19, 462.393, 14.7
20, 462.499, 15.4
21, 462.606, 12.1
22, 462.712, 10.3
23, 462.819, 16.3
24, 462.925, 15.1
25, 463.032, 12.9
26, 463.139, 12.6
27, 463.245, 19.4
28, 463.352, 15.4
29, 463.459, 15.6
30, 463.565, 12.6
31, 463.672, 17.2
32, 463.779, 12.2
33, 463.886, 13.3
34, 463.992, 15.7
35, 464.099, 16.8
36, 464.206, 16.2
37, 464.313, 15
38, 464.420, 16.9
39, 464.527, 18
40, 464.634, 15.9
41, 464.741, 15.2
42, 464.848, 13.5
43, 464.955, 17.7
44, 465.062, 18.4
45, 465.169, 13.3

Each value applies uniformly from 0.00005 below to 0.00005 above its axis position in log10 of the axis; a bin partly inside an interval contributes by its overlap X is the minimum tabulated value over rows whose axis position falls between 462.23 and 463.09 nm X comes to 10.3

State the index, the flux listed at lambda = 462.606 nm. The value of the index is 12.1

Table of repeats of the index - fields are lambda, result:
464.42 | 16.9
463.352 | 15.4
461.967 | 17.1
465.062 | 18.4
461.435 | 16.2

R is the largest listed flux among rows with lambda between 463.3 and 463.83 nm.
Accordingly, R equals 17.2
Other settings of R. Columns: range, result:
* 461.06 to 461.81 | 16.2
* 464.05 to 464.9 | 18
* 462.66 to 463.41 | 19.4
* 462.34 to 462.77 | 15.4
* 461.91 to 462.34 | 17.1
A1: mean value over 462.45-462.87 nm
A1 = 13.5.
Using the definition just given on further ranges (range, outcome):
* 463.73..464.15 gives 14.5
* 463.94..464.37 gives 15.9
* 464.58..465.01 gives 15.6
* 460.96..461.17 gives 15.6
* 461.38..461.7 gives 11.8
